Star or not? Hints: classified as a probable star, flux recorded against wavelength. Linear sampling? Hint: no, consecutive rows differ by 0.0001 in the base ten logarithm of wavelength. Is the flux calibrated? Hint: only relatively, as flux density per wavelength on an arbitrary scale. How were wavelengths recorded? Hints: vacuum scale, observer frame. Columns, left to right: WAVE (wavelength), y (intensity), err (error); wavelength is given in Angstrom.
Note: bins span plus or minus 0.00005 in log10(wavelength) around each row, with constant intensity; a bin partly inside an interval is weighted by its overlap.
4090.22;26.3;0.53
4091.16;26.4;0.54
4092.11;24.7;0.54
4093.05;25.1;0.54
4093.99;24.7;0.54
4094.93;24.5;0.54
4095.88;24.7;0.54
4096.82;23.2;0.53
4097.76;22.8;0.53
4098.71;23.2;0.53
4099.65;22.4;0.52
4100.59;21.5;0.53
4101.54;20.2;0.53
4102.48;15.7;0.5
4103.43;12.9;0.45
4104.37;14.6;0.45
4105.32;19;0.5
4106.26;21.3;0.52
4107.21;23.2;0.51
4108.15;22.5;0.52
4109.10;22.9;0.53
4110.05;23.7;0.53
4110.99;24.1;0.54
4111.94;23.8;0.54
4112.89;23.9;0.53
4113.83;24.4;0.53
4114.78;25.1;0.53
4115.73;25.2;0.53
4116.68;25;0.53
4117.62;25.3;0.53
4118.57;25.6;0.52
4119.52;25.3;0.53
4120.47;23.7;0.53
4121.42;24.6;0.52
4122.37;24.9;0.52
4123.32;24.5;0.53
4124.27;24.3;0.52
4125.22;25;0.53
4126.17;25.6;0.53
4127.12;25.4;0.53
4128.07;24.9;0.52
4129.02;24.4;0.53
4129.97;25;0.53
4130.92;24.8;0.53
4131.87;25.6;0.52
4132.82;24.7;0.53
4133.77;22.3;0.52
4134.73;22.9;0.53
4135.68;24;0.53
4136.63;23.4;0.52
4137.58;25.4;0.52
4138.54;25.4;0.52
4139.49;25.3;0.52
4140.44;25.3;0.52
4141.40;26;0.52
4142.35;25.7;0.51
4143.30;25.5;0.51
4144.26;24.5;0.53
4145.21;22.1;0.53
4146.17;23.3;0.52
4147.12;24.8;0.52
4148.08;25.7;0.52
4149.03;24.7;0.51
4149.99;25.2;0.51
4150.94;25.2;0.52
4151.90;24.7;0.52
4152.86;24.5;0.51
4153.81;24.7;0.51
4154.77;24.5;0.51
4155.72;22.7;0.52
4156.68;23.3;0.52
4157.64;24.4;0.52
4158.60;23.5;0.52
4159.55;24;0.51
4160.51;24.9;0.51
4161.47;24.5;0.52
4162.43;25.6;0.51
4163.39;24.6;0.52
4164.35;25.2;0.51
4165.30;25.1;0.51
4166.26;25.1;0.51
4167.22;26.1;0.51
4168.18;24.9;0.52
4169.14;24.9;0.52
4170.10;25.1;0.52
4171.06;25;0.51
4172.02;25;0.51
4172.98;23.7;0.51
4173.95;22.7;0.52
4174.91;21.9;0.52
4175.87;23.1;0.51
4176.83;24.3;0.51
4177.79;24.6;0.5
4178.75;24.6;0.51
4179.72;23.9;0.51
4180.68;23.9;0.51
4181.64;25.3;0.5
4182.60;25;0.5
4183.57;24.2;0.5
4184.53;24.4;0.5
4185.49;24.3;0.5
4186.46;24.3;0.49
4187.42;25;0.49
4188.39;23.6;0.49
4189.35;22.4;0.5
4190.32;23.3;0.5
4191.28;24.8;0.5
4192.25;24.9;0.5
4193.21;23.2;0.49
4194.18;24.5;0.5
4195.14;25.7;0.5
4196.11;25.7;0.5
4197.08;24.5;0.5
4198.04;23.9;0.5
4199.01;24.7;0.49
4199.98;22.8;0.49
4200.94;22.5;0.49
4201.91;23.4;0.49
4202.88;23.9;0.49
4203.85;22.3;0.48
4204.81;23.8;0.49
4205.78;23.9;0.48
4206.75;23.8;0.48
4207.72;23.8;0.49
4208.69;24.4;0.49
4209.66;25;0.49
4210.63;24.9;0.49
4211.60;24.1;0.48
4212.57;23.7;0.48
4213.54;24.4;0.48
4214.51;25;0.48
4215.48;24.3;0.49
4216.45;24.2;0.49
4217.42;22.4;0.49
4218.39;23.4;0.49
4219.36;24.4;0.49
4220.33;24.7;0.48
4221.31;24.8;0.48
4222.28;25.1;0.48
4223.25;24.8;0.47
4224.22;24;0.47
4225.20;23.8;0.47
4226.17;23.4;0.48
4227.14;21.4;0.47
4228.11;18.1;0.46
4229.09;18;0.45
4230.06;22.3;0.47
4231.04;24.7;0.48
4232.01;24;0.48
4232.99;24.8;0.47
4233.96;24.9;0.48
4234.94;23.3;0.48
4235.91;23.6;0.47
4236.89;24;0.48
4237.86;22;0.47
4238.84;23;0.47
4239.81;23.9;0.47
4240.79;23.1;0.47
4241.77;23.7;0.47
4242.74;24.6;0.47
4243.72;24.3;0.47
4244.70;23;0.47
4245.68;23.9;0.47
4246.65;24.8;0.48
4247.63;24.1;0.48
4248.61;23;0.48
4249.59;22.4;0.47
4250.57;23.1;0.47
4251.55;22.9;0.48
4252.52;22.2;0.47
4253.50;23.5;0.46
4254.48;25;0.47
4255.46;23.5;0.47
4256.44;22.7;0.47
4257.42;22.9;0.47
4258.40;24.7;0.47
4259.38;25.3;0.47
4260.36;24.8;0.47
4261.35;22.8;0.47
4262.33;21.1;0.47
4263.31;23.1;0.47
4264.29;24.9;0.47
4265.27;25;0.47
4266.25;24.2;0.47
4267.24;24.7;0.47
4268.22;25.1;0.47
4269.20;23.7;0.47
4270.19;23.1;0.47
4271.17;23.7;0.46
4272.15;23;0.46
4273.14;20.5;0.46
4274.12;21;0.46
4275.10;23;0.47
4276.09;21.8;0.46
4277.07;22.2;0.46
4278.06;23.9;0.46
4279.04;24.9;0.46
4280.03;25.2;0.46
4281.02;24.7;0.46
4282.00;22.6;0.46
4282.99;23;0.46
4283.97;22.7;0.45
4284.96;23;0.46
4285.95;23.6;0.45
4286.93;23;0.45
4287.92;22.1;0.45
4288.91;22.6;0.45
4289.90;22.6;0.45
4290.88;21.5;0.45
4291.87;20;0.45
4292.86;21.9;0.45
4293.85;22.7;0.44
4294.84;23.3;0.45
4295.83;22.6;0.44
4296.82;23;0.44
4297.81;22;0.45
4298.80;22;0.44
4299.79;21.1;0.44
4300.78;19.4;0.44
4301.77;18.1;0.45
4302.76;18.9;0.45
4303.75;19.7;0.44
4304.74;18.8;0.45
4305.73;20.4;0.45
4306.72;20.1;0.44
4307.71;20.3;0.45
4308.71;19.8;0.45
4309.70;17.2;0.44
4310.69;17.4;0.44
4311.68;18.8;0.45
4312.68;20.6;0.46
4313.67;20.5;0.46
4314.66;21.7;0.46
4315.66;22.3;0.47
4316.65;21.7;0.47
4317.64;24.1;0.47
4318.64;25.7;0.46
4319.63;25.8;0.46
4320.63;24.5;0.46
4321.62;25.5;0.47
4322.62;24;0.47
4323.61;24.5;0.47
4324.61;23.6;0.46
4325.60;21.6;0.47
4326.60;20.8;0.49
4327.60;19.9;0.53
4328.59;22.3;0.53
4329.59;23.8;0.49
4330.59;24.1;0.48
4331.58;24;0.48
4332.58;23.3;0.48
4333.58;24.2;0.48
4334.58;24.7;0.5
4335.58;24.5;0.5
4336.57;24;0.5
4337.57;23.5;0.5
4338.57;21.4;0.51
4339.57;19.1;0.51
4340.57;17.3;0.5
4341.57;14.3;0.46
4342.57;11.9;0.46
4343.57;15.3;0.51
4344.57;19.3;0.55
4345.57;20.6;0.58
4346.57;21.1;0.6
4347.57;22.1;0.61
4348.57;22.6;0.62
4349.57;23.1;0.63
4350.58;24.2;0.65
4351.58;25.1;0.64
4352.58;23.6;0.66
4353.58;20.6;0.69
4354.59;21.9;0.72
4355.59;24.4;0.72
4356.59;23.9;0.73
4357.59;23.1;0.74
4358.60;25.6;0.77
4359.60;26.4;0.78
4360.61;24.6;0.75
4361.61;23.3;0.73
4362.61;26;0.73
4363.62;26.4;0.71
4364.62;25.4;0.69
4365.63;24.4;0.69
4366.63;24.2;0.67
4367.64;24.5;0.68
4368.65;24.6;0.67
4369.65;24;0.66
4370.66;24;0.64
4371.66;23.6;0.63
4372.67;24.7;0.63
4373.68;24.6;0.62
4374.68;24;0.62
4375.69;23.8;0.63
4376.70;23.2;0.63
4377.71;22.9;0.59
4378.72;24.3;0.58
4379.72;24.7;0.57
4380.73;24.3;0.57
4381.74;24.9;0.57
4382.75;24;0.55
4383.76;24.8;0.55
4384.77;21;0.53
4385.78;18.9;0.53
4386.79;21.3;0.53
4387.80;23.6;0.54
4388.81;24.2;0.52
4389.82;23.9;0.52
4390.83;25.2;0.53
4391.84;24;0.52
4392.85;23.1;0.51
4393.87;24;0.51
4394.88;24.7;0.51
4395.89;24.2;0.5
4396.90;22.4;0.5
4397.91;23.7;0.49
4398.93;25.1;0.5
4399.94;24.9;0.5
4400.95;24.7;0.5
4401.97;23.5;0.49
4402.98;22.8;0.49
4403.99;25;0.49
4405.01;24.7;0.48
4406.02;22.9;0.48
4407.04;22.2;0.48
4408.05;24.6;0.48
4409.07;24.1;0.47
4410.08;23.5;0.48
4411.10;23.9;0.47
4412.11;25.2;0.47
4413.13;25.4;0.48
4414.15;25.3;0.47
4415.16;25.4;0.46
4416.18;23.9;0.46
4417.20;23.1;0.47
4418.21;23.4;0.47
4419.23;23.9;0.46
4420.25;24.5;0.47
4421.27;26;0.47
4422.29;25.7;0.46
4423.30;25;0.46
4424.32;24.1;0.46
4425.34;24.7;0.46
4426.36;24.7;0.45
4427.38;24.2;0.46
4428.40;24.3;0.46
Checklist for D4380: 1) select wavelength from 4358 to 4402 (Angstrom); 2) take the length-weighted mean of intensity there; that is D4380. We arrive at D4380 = 24.1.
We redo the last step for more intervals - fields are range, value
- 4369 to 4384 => 24.1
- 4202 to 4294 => 23.4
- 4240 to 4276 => 23.5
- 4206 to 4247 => 23.7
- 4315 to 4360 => 22.4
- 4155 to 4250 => 23.9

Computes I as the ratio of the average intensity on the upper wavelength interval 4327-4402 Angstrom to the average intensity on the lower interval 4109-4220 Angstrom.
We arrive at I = 0.95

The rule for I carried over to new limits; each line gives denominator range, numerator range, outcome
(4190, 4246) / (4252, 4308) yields 0.95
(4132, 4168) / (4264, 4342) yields 0.90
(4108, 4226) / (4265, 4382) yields 0.93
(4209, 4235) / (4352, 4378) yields 1.02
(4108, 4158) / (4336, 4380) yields 0.93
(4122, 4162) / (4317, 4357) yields 0.91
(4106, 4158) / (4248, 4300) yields 0.94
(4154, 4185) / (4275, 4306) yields 0.91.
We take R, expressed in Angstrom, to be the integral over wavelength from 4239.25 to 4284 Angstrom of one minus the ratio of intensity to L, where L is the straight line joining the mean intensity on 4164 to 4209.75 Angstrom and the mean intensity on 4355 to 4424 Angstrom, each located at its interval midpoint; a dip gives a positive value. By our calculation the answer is 1.2 Angstrom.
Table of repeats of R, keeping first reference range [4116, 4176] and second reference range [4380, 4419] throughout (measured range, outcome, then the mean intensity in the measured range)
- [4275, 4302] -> 1.9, 22.5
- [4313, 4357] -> 3.4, 22.2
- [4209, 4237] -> 0.8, 23.6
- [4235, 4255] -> 0.7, 23.5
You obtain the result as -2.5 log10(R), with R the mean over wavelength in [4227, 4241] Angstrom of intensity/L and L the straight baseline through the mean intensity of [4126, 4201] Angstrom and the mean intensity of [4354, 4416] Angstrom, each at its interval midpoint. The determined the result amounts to 0.072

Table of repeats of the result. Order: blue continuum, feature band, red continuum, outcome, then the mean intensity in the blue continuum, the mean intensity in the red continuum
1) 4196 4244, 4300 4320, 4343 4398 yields 0.15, 23.7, 23.5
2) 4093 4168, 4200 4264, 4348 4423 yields 0.02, 23.9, 24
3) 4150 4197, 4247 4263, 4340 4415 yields 0.03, 24.4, 23.3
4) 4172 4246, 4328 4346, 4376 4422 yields 0.14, 23.8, 23.9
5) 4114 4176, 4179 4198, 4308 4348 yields -0.02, 24.6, 21.5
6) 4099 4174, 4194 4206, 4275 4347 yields -0.04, 23.9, 21.7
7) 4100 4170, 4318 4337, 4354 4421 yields 0.01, 23.9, 24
